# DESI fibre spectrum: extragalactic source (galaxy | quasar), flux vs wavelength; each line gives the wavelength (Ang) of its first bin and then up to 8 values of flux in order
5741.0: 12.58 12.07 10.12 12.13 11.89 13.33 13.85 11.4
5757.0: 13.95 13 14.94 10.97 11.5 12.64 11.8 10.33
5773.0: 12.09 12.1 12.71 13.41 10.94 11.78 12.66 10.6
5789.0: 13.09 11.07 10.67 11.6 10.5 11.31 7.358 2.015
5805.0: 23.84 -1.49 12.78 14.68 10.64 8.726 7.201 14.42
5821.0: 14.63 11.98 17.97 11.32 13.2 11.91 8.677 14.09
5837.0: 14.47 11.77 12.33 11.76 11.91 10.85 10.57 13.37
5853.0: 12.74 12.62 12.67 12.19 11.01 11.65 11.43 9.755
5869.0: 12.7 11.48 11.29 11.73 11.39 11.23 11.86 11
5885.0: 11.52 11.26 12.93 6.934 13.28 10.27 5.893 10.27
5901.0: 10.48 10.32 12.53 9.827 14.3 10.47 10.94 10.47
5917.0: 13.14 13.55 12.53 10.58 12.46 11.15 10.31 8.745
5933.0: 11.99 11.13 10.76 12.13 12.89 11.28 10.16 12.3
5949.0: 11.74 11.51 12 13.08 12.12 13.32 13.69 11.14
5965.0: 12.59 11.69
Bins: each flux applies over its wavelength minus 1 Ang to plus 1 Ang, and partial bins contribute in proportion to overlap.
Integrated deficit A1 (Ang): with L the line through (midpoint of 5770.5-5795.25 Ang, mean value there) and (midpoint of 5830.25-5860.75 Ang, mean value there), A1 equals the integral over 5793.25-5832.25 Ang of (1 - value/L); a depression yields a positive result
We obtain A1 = 2.25 Ang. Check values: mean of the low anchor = 11.8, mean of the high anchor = 12.1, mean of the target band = 11.3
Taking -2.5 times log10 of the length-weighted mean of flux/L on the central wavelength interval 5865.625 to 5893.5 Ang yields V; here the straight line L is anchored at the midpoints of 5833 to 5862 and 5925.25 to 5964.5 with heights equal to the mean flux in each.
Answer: 0.07 mag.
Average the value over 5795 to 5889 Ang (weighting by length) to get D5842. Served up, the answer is 11.6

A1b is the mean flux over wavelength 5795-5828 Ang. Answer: 11.1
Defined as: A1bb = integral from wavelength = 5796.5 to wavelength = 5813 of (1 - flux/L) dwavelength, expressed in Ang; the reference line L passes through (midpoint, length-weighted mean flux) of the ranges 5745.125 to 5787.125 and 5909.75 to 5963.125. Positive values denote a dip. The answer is 2.7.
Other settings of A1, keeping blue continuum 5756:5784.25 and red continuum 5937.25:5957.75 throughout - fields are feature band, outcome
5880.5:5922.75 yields 3.1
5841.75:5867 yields 0.6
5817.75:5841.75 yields -1.7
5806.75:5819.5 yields 2.3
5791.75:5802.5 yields 2.0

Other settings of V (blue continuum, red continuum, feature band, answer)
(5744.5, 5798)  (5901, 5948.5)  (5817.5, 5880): -0.04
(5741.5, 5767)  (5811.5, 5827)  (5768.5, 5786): 0.03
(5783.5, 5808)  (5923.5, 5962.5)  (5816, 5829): -0.22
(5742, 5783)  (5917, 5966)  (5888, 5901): 0.20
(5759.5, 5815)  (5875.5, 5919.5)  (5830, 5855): -0.08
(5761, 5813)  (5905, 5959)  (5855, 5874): -0.01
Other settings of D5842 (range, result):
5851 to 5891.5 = 11.6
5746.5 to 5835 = 11.8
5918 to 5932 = 11.3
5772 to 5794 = 11.9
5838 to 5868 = 11.8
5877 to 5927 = 11.2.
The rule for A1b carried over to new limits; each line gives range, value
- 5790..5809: 9.82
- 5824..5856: 12.5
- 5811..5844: 12.3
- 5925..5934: 10.8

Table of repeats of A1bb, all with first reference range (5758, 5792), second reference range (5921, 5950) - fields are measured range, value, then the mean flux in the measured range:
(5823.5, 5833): -0.9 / 13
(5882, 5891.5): 0.5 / 10.9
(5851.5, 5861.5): -0.6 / 12.4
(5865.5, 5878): 0.2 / 11.4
